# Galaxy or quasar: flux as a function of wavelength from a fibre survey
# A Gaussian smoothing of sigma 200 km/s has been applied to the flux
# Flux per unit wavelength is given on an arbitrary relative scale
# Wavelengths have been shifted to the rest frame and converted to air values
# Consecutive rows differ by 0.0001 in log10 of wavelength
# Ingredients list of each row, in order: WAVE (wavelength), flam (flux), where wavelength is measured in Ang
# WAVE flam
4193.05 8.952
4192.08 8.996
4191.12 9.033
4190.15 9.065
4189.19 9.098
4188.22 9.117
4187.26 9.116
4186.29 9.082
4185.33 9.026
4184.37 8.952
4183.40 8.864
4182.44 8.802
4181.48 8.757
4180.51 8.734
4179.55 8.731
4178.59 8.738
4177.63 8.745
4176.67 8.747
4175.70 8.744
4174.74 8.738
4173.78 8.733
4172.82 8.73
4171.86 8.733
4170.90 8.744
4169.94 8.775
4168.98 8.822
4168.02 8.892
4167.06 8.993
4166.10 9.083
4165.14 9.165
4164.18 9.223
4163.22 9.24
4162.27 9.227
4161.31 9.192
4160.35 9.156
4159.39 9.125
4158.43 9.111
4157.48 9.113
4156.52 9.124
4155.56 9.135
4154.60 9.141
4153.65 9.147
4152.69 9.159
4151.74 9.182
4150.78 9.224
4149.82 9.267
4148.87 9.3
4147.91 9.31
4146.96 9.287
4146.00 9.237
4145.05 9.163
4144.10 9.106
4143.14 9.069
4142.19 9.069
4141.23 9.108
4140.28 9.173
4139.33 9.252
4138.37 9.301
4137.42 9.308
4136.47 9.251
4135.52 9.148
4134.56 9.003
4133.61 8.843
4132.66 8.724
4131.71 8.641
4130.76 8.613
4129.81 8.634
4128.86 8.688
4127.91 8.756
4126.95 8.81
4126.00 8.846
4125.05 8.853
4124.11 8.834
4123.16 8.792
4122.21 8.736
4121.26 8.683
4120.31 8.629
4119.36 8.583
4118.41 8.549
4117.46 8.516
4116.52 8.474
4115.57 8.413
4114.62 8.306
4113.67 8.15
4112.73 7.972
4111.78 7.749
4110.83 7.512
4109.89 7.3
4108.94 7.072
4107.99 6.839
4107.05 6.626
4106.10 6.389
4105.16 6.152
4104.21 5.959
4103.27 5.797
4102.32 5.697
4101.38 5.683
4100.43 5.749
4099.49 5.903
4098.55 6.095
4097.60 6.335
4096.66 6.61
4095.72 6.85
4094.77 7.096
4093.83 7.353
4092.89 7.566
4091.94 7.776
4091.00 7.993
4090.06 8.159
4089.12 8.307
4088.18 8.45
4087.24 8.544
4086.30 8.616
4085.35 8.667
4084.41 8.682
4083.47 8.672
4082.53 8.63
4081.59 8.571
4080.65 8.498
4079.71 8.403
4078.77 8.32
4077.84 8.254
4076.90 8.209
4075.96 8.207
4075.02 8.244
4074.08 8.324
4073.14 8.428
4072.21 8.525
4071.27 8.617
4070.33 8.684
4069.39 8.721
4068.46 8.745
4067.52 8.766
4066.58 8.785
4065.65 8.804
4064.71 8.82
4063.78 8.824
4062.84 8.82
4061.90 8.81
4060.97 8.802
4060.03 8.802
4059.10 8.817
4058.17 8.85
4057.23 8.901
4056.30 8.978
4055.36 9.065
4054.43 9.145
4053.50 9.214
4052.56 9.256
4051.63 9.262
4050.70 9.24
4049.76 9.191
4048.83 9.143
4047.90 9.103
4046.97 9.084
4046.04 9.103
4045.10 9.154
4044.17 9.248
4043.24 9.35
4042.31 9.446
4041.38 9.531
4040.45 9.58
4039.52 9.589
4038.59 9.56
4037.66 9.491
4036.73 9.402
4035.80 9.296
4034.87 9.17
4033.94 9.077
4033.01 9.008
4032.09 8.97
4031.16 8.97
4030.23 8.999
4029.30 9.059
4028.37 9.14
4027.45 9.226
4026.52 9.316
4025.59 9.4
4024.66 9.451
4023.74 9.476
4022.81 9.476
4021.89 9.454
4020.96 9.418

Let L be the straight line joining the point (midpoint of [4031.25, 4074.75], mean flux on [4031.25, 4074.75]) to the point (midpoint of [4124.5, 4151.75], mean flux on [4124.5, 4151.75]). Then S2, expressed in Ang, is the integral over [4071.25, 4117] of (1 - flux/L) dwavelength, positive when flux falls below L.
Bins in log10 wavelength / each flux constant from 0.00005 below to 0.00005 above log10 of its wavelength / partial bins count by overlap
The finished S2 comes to 7.3 Ang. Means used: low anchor 9.03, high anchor 9.04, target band 7.6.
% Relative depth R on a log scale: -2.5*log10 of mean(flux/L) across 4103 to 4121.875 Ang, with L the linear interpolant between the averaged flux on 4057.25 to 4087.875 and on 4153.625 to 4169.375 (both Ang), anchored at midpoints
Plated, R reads 0.16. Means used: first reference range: 8.61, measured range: 7.61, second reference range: 9.11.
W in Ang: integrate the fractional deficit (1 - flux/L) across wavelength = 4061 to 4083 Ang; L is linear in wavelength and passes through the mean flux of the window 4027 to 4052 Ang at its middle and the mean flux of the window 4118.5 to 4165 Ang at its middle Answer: 1.4 Ang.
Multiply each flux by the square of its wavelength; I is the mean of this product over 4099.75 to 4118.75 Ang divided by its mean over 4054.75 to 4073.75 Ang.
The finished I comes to 0.83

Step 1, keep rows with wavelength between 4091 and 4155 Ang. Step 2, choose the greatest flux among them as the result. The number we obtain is 9.31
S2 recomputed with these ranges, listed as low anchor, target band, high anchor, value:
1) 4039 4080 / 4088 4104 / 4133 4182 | 3.7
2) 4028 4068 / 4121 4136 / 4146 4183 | 0.4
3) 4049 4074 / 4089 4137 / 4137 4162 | 6.9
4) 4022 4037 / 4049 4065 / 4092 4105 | -1.8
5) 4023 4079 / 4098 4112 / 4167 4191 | 4.0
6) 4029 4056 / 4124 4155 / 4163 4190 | -0.2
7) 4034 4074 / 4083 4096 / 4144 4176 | 1.4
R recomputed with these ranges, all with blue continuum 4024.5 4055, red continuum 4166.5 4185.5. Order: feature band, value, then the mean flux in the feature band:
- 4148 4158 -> -0.04 mag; 9.18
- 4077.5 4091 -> 0.08 mag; 8.47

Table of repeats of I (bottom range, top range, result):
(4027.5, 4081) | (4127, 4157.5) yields 1.06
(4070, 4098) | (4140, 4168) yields 1.17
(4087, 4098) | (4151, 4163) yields 1.25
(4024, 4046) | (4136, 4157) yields 1.05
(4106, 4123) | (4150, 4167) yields 1.17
